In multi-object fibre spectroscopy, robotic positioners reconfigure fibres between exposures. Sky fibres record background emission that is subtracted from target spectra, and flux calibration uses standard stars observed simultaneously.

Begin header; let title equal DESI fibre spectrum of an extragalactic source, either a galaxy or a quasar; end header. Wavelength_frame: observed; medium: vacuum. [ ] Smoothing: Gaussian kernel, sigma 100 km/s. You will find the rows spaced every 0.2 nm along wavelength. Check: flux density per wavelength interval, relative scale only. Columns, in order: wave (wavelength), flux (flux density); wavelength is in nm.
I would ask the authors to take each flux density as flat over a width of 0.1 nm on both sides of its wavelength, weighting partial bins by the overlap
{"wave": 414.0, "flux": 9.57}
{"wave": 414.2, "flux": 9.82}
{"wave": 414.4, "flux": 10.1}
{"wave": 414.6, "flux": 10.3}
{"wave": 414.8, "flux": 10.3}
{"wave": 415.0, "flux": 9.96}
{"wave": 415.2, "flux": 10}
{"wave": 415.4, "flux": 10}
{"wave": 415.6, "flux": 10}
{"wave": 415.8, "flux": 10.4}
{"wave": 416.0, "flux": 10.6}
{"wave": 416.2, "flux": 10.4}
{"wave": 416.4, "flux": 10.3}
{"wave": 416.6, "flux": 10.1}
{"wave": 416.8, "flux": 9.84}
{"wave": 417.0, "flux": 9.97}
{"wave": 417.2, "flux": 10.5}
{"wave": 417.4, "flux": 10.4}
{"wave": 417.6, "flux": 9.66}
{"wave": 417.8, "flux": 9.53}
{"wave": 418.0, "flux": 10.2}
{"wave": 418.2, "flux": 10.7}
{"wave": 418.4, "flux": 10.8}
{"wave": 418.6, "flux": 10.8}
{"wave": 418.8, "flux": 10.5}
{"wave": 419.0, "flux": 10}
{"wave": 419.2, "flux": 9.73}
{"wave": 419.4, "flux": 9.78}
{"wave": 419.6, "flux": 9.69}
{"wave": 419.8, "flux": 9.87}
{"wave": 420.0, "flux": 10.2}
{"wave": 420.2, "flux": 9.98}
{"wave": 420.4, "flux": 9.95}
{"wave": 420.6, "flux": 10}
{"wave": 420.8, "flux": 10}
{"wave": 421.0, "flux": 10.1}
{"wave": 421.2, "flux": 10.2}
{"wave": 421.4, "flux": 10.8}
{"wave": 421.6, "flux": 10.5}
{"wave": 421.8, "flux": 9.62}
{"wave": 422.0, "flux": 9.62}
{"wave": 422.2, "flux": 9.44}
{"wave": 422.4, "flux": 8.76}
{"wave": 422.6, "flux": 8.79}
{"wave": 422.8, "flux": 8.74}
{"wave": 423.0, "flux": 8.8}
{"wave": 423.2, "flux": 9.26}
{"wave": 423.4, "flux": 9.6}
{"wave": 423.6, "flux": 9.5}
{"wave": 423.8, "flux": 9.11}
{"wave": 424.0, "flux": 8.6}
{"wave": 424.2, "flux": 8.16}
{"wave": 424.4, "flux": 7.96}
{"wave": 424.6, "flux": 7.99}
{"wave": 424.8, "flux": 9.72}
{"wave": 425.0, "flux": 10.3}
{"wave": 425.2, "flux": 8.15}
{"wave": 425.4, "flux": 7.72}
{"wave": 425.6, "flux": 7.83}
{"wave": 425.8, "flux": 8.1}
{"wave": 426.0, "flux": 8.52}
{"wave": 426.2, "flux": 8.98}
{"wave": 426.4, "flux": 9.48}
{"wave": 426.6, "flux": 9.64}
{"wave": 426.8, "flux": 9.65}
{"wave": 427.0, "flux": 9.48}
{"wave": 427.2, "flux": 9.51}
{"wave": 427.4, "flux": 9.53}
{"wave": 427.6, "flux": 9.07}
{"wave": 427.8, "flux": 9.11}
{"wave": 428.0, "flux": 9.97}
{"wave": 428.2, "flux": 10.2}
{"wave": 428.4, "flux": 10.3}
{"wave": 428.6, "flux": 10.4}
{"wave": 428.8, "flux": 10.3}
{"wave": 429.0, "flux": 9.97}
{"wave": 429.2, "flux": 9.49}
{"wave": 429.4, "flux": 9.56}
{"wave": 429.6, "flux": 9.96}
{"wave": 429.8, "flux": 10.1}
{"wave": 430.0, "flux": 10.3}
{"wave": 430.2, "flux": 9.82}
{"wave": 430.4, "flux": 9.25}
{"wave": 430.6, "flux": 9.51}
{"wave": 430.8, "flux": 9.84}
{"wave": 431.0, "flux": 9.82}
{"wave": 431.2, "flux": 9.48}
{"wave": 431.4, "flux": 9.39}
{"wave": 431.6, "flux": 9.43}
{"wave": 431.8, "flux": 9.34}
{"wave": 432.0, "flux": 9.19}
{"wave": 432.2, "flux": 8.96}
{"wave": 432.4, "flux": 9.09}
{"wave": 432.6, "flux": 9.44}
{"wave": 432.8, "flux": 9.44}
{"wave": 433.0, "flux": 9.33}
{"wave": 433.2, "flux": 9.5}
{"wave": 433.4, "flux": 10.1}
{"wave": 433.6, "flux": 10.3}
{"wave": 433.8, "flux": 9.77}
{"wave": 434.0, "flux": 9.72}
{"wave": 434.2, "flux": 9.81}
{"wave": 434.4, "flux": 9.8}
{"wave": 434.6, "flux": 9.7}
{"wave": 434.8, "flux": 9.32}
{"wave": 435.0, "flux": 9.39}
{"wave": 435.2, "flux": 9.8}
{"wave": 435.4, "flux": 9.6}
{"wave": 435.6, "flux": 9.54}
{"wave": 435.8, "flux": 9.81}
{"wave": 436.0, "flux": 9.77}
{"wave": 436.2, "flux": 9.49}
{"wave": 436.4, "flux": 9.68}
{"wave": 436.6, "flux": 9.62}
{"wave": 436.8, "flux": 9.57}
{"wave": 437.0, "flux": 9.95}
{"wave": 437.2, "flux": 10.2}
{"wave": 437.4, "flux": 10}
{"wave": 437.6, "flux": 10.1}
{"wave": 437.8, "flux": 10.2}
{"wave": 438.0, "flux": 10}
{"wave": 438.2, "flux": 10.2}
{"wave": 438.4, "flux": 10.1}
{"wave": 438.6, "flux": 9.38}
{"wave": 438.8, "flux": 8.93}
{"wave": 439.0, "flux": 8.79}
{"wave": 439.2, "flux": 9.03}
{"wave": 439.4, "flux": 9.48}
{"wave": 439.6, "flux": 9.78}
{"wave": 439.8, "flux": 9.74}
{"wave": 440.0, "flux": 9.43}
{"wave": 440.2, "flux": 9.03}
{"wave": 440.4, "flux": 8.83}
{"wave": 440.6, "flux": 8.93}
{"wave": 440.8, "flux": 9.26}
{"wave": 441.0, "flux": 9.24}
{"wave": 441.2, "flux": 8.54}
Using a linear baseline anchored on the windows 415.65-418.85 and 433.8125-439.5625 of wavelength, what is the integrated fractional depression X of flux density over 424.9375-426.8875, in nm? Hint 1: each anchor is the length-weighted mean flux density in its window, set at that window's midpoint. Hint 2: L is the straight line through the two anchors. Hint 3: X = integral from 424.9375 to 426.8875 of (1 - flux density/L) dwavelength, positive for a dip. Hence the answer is 0.236 nm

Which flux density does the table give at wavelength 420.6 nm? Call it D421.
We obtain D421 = 10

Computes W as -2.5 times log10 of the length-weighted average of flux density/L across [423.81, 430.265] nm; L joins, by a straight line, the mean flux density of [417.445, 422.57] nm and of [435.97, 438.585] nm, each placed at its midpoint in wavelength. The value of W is 0.07 mag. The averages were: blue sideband 10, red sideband 9.9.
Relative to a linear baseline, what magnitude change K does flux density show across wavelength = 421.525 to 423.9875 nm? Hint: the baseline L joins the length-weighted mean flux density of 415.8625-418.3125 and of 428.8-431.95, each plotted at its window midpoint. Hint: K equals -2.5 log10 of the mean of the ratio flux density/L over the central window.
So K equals 0.08 mag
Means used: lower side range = 10.2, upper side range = 9.7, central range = 9.27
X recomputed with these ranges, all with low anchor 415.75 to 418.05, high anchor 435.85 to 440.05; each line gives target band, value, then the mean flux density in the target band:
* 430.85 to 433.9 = 0.09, 9.51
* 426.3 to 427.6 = 0.06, 9.51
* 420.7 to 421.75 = -0.02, 10.3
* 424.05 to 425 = 0.13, 8.66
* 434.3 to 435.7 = 0.02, 9.59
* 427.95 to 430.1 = -0.04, 10.1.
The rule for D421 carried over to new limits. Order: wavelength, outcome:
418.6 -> 10.8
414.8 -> 10.3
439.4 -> 9.48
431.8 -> 9.34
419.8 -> 9.87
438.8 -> 8.93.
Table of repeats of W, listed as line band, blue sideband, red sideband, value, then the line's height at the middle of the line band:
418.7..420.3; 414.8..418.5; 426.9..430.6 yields 0.01 mag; 10.1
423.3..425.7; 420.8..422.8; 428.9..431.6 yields 0.12 mag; 9.72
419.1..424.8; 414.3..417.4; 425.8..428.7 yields 0.04 mag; 9.83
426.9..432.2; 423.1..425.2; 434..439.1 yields -0.05 mag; 9.3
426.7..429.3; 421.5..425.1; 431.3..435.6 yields -0.05 mag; 9.33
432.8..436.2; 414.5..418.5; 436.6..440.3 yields 0.01 mag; 9.76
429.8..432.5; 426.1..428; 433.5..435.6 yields 0.01 mag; 9.58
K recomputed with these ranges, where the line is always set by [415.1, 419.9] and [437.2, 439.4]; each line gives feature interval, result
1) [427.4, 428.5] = 0.02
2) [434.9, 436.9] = 0.01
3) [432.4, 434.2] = 0.01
